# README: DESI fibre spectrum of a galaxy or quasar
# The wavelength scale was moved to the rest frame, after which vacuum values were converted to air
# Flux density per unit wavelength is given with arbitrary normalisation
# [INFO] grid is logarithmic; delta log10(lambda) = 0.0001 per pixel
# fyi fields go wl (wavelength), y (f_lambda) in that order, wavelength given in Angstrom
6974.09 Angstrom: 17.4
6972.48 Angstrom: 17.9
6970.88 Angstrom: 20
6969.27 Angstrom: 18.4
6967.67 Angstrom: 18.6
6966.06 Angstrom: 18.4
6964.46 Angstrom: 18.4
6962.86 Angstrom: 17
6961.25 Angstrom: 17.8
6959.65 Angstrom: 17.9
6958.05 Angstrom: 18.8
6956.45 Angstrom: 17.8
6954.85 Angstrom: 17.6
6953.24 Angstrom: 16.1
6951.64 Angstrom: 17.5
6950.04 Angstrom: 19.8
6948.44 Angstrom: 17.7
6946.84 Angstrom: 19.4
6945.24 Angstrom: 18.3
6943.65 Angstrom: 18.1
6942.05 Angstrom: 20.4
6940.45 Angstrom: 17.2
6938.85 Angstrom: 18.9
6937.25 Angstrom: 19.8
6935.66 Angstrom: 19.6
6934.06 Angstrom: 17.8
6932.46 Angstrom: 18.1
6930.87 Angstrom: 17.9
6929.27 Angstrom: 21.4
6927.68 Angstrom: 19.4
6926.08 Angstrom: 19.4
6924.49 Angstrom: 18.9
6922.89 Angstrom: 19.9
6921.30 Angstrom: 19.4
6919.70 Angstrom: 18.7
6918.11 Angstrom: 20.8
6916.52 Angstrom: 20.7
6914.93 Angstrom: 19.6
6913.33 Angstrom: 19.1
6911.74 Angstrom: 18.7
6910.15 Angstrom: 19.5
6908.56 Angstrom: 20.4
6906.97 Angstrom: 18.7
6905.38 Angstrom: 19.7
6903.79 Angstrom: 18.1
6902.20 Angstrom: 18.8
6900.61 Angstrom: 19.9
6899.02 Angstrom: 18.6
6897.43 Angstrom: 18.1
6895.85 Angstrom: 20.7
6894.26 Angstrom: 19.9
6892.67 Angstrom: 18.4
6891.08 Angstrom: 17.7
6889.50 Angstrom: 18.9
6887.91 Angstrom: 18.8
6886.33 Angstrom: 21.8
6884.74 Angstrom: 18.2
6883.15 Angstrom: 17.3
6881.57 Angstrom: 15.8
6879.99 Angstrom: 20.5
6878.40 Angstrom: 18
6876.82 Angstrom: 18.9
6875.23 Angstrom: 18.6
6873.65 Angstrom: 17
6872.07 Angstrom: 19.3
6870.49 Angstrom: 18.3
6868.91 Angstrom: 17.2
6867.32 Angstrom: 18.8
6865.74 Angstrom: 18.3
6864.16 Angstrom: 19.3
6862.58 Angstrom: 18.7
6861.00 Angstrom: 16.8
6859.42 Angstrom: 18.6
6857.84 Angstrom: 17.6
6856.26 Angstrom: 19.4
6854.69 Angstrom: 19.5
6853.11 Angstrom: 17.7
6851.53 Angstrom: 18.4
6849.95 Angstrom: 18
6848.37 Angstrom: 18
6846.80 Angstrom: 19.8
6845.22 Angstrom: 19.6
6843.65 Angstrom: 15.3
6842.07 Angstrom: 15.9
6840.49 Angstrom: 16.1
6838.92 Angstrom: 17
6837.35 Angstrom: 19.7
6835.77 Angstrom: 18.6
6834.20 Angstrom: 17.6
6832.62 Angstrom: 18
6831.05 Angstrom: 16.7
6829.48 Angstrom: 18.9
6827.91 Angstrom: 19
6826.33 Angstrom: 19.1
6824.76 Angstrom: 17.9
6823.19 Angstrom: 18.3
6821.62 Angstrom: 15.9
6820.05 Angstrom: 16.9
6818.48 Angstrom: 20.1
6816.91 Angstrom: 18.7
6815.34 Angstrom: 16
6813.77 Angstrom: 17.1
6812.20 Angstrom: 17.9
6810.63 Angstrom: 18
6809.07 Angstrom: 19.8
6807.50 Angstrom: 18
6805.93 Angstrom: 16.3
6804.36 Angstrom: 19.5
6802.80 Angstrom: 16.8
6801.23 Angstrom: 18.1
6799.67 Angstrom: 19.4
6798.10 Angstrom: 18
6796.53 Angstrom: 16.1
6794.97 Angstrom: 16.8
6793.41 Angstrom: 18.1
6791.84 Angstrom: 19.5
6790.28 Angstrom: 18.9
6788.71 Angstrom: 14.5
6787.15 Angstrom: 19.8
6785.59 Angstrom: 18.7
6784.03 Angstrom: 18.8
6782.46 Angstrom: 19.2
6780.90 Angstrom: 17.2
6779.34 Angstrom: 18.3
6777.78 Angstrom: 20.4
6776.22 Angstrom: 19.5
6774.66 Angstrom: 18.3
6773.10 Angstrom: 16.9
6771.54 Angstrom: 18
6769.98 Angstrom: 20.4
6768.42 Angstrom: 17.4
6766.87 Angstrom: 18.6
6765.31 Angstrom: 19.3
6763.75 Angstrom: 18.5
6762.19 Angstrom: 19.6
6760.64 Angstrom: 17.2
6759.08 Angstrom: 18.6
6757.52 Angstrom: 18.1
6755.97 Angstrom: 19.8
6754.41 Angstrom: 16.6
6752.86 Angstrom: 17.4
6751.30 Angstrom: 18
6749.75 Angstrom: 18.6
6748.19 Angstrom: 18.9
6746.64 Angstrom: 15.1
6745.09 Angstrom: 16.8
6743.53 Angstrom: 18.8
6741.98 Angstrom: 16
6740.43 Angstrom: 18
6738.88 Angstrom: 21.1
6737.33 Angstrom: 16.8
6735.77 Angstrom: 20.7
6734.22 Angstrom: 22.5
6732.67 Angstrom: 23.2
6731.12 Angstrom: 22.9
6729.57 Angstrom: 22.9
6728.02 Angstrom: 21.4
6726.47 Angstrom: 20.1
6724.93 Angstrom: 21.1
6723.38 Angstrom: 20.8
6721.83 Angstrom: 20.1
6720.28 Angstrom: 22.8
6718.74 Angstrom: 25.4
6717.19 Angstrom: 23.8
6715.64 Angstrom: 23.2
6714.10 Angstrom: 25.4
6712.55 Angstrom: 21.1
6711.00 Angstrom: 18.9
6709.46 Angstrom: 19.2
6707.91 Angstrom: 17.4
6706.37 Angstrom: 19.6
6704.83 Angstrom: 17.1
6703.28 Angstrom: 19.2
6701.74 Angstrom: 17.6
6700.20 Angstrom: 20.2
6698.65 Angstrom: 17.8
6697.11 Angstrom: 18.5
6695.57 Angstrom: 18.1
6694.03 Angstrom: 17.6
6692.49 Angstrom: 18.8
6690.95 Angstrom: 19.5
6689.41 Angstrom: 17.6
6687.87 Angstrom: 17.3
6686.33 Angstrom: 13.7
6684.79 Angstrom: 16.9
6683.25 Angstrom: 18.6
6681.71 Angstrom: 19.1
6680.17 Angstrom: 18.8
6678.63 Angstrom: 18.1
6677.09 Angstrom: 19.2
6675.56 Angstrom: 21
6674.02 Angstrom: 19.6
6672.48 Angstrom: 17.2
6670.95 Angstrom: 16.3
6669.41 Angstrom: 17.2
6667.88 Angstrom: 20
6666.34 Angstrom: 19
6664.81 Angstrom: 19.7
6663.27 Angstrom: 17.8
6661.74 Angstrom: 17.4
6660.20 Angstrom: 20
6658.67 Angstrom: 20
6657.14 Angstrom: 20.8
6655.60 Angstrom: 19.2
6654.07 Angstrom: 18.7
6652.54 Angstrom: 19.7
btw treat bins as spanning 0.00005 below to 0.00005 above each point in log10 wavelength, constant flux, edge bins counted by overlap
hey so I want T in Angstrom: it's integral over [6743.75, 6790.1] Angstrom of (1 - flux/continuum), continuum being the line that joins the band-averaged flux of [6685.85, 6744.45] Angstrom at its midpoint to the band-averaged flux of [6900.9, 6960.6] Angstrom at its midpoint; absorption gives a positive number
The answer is 3.4 Angstrom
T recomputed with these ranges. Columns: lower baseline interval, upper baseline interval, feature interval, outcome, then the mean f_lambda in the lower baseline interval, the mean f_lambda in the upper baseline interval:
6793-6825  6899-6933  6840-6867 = 0.5 Angstrom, 17.8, 19.4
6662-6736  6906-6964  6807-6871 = 3.7 Angstrom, 19.6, 18.8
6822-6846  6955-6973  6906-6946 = -2.4 Angstrom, 17.8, 18.3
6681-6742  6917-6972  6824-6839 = 0.7 Angstrom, 19.9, 18.7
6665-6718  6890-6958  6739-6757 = 1.1 Angstrom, 18.9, 19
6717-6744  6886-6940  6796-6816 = 2.4 Angstrom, 21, 19.3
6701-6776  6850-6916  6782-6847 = 4.0 Angstrom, 19.6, 18.7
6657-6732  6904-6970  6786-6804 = 1.3 Angstrom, 19.5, 18.8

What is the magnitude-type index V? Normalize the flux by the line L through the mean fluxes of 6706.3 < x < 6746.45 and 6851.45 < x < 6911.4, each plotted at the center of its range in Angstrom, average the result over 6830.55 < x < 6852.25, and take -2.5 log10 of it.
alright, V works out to 0.08 mag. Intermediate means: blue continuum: 20.7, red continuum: 18.7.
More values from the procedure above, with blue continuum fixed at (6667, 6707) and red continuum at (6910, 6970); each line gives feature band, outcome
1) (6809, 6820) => 0.03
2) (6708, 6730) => -0.18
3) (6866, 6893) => 0.01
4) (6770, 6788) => -0.02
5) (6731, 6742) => -0.11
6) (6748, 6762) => 0.01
